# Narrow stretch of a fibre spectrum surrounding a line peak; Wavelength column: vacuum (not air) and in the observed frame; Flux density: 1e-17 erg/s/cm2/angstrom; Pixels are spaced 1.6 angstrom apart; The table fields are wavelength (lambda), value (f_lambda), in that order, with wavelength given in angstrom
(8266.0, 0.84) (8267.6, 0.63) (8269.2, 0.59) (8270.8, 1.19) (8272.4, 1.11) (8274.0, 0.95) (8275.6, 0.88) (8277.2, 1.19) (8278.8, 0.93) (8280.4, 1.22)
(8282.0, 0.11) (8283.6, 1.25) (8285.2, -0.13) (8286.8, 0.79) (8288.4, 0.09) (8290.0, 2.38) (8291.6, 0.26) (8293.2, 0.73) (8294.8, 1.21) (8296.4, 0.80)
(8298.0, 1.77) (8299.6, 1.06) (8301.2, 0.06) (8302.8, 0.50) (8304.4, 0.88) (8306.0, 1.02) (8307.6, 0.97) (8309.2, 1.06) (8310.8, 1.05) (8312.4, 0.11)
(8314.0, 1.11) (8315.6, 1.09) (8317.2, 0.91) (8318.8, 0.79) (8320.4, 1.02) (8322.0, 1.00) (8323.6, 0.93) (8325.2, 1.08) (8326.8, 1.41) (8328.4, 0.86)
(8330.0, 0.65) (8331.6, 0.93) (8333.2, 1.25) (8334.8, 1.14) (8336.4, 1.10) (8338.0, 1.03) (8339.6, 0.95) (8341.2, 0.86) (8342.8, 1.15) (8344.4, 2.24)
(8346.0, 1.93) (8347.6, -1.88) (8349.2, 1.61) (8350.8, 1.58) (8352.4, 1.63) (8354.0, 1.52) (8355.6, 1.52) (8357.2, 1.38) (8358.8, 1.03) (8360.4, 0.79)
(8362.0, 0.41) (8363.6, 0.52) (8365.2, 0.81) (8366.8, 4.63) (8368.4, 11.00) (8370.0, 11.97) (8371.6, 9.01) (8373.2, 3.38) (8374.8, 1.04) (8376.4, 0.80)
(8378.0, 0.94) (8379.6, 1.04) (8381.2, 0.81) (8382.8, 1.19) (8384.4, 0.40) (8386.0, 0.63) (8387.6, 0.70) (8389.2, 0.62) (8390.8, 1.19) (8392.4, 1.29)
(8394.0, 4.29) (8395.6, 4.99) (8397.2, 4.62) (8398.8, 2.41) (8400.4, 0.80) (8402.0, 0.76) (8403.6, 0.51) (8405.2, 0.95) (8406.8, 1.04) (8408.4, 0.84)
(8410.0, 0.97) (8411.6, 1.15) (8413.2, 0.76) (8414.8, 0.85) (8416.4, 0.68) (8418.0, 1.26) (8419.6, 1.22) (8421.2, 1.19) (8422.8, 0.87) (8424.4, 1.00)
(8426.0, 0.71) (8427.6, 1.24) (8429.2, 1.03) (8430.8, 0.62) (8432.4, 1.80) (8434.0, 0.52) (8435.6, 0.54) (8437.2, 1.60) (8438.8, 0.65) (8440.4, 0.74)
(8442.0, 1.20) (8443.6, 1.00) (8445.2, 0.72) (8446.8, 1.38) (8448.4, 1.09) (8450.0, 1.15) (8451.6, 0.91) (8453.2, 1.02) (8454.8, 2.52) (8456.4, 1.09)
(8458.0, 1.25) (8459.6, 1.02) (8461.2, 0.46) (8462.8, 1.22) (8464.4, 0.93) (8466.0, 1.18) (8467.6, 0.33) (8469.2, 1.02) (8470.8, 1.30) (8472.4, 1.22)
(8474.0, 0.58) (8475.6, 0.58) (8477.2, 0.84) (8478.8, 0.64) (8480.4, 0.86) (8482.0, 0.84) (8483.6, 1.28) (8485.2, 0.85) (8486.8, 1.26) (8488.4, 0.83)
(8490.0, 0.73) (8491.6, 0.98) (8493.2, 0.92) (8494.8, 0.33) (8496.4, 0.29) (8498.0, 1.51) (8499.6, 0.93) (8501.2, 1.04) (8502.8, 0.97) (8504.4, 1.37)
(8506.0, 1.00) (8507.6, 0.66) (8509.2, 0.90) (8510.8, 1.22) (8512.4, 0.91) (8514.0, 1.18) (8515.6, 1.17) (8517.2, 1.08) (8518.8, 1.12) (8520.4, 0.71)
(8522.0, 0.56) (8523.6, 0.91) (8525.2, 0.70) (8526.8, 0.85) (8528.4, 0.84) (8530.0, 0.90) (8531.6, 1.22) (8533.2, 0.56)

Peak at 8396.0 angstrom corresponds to [N II]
